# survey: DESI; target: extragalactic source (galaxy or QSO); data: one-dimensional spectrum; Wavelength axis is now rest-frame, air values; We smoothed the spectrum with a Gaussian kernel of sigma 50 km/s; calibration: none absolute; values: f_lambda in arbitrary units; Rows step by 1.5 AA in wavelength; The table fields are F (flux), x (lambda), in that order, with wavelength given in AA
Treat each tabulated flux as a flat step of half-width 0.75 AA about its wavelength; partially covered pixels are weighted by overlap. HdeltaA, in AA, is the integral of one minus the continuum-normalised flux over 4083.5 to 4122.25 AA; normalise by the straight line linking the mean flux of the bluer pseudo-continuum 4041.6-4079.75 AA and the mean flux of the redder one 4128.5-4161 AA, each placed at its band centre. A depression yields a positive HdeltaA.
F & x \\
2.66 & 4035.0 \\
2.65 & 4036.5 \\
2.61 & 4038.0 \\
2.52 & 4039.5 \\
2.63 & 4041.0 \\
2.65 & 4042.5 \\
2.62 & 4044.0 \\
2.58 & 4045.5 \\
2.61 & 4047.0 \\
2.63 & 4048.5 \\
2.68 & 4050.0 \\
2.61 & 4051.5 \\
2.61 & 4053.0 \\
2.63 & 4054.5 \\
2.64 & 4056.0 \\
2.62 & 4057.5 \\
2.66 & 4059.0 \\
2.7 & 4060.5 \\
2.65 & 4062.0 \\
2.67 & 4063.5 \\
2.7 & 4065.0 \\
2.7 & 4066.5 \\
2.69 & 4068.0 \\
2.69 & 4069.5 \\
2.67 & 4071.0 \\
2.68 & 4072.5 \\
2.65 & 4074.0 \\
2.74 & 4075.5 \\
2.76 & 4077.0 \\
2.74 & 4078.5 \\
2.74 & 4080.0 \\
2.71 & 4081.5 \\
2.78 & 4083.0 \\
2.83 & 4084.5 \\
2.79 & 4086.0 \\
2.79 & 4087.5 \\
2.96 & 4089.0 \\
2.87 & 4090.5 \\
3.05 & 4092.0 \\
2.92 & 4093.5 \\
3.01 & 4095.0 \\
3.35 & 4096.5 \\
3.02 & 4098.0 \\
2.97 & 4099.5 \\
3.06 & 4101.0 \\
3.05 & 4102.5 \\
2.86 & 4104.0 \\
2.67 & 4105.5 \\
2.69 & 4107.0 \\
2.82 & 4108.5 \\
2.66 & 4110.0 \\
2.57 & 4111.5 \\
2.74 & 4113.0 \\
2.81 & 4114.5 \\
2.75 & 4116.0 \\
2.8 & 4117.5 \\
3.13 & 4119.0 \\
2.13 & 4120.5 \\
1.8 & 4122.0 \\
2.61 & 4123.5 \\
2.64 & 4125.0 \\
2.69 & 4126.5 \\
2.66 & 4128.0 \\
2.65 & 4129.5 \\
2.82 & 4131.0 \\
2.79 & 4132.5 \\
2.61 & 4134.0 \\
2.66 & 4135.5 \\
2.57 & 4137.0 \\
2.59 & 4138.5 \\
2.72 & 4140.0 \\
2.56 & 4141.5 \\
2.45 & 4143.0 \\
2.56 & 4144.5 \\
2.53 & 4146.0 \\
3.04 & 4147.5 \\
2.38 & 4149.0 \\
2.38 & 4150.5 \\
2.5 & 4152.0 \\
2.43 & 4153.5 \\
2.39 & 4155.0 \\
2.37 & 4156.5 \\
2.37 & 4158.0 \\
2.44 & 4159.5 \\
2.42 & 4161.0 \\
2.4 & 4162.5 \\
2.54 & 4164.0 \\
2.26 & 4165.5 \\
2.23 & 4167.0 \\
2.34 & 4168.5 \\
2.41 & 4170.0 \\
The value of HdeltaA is -3.1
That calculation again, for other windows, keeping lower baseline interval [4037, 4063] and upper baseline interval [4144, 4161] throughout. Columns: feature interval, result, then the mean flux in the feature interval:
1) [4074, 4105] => -3.9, 2.89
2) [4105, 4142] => -1.8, 2.65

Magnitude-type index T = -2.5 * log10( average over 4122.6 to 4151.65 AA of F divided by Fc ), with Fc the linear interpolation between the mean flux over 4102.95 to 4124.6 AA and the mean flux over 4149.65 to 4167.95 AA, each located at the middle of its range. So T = -0.04 mag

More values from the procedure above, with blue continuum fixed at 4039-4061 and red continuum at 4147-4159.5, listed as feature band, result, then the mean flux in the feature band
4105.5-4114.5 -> -0.07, 2.7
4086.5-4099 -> -0.17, 2.99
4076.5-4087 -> -0.08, 2.76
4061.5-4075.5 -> -0.03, 2.68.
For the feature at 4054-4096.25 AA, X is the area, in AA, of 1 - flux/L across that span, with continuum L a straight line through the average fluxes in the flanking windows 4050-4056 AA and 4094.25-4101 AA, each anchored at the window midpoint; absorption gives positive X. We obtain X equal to 1.4 AA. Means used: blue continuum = 2.63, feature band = 2.76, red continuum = 3.08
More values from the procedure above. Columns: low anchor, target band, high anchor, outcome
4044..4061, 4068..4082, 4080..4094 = 0.3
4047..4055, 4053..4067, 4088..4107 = 0.2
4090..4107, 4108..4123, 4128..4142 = 1.1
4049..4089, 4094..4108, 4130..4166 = -1.7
